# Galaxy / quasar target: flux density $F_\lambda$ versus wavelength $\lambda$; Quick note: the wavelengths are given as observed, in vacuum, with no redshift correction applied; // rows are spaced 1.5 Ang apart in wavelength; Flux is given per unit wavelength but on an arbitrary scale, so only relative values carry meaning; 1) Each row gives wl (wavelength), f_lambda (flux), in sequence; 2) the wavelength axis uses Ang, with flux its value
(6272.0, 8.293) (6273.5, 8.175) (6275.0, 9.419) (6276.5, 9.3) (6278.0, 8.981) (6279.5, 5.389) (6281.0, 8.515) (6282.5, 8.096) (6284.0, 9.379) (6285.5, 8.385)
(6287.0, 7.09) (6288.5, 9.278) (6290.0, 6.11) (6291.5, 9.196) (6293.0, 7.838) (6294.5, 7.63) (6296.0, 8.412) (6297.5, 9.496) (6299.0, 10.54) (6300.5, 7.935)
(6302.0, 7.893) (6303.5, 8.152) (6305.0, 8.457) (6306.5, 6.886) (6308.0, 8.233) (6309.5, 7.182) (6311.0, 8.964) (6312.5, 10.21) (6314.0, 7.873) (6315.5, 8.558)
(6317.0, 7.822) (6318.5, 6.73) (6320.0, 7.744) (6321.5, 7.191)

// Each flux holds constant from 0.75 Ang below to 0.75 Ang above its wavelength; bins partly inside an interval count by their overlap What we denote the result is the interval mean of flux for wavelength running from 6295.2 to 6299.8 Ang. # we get 9.45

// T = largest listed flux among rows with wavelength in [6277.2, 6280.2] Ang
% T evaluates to 8.981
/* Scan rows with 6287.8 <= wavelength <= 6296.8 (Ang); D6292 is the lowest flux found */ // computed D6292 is 6.11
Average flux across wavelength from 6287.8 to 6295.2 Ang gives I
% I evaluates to 8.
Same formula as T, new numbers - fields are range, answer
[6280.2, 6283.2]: 8.515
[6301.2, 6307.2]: 8.457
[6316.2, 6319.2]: 7.822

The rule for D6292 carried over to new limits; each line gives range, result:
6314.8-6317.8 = 7.822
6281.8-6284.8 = 8.096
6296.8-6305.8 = 7.893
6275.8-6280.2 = 5.389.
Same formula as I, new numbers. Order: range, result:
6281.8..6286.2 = 8.63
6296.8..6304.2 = 8.8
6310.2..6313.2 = 9.54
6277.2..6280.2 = 7.25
